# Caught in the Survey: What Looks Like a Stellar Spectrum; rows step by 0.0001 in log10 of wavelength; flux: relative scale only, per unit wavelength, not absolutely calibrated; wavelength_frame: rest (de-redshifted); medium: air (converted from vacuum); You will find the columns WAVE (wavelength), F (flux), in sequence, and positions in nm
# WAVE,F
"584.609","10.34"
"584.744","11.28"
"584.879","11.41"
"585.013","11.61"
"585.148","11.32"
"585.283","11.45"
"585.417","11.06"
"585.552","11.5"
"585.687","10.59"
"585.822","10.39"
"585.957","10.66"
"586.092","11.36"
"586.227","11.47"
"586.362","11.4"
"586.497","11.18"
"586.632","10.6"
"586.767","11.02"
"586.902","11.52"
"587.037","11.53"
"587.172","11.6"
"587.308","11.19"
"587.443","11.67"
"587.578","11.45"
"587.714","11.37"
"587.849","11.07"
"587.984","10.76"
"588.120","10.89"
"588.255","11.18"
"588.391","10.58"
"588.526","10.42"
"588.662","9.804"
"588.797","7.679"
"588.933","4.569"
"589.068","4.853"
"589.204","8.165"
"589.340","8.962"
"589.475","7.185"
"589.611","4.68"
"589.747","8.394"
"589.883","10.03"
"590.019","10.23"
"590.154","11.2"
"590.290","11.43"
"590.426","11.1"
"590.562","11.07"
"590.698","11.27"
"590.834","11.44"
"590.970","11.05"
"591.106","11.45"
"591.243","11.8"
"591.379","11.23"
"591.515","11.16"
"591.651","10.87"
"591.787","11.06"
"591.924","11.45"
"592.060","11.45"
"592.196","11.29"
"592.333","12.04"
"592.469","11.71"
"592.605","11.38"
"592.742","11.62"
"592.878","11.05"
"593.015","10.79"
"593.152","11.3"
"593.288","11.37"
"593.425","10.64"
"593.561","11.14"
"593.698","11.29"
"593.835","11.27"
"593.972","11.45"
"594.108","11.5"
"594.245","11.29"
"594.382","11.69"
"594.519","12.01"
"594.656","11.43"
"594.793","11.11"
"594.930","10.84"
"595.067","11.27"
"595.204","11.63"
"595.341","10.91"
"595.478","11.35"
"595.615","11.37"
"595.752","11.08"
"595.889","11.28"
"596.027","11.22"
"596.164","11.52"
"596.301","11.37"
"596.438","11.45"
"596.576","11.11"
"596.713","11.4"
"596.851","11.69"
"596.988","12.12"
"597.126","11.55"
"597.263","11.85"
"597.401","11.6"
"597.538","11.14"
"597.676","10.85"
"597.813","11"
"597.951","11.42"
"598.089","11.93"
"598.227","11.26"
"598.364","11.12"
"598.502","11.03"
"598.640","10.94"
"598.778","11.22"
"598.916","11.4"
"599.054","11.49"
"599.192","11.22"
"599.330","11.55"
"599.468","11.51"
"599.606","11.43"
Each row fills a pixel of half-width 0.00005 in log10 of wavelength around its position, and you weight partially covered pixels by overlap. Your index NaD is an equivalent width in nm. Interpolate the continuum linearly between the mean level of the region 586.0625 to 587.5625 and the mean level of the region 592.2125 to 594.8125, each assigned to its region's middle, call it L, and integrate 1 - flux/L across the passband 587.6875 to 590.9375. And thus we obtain 0.53 nm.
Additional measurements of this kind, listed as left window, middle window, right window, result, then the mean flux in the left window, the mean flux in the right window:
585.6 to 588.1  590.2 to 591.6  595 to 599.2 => -0.01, 11.2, 11.3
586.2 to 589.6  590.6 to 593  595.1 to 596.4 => -0.16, 9.98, 11.3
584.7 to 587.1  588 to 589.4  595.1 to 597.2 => 0.31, 11.2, 11.4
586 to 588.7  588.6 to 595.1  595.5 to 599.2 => 0.43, 11.1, 11.4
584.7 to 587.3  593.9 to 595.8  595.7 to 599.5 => 0.00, 11.2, 11.4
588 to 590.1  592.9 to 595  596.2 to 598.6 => -0.21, 8.58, 11.4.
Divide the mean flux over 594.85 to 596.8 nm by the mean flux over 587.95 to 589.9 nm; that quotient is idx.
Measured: 1.33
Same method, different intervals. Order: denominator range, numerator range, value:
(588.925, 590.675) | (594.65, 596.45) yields 1.28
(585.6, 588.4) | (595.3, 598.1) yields 1.02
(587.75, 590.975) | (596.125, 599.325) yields 1.20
